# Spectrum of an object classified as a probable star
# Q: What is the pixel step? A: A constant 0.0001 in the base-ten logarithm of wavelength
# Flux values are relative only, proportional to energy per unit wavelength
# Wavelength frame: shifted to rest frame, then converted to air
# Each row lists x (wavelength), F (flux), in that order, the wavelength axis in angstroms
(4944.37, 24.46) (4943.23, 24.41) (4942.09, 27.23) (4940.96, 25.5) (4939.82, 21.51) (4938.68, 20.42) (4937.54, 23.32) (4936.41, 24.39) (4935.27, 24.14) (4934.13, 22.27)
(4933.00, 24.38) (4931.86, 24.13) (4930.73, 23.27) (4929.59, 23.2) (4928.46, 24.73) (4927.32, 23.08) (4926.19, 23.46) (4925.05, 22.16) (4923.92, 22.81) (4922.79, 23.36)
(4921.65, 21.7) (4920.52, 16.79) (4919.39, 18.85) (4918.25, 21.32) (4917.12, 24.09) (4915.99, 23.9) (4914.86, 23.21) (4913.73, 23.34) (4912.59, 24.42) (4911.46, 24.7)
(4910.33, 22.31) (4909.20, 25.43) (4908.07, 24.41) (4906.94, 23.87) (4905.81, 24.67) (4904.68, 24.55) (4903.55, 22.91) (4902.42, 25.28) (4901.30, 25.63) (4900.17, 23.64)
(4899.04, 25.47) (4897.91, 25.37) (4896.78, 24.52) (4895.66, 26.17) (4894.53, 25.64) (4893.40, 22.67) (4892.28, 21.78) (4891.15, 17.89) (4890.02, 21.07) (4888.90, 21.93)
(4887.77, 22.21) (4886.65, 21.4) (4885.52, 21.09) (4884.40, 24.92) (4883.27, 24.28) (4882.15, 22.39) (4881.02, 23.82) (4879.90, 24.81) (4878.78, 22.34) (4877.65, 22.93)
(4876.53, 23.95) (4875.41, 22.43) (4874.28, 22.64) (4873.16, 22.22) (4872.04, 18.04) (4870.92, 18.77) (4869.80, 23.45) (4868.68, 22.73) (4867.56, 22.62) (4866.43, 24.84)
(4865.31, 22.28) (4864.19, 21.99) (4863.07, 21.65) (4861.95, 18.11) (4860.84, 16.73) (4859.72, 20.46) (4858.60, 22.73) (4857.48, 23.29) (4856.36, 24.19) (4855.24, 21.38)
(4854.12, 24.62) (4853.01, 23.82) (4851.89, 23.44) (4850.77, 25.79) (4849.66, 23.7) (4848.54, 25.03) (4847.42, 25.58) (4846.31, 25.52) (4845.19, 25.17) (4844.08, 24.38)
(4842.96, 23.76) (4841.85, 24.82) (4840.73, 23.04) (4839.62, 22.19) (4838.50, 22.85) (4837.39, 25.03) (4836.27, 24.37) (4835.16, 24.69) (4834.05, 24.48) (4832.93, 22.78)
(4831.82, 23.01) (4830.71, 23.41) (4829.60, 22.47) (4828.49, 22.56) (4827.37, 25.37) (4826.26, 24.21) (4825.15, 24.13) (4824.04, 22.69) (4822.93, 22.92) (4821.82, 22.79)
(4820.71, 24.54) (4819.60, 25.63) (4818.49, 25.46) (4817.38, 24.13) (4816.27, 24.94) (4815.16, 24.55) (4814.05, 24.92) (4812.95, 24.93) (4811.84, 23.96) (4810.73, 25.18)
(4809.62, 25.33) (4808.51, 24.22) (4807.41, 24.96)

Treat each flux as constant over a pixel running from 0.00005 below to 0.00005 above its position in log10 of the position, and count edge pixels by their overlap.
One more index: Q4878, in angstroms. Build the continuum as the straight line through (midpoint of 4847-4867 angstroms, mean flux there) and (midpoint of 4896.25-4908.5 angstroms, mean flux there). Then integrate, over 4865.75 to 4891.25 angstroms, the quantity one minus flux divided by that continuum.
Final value 1.3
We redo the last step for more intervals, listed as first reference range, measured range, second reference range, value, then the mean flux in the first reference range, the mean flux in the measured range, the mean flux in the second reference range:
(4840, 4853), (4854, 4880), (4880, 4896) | 1.8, 24.5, 22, 22.7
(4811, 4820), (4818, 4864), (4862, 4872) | -0.2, 24.8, 23.5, 21.8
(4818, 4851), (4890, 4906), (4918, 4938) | -0.5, 24.1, 23.9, 22.6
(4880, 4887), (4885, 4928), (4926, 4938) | 0.6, 23.1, 23.1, 23.7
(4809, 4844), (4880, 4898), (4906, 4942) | 0.4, 24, 22.9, 23.1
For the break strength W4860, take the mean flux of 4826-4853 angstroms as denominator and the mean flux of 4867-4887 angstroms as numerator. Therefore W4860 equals 0.94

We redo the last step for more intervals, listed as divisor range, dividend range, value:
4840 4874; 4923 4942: 1.03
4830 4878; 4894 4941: 1.02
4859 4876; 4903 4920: 1.10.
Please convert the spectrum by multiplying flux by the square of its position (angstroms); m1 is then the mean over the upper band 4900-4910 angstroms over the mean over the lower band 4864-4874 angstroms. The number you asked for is 1.13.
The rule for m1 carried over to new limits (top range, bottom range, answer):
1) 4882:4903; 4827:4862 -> 1.02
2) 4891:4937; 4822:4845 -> 1.02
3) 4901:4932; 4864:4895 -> 1.05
